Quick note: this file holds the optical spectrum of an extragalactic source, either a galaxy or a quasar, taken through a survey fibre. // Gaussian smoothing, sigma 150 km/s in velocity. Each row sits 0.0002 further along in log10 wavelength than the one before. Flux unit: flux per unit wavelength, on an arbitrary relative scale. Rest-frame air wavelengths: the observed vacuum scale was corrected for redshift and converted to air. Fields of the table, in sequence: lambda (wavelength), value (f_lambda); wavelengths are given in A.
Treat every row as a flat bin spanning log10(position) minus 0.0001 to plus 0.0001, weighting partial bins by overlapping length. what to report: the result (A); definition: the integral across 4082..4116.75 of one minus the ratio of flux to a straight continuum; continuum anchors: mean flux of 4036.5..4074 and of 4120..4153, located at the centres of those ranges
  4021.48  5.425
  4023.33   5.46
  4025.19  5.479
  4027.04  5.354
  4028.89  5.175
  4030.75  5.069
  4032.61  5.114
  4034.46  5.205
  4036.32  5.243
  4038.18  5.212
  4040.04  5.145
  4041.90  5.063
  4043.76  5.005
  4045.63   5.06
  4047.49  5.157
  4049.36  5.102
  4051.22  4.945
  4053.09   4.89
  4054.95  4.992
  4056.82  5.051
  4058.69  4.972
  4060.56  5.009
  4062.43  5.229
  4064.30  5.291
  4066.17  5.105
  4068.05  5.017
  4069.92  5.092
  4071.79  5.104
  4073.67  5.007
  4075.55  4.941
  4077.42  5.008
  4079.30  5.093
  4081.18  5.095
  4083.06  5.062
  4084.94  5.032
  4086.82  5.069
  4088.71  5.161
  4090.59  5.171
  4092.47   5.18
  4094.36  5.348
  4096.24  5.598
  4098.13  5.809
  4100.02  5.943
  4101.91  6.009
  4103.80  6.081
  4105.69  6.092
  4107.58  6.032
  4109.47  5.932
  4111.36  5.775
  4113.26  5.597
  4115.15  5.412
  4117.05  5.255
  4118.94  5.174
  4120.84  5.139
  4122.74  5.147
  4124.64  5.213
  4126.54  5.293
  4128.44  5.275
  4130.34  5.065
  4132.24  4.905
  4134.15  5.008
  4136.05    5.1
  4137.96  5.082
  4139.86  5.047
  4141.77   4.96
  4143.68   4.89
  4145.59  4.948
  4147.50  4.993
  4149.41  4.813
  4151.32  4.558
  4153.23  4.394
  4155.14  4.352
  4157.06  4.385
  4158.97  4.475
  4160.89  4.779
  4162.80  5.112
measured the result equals -3.6 A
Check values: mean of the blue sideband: 5.08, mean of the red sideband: 5.01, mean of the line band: 5.56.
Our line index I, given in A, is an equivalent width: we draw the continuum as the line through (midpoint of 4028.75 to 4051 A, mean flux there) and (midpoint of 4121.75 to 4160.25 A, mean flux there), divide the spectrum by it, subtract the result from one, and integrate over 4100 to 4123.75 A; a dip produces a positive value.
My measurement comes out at -3.3 A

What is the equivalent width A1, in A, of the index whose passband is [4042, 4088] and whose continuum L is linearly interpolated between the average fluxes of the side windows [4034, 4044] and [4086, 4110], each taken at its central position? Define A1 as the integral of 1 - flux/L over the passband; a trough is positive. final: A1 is 2.7 A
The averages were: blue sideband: 5.15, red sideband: 5.65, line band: 5.06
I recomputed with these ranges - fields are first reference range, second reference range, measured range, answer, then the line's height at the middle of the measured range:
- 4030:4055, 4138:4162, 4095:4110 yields -3.17 A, 4.89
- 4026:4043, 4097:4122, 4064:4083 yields 1.34 A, 5.45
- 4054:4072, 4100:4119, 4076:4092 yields 0.93 A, 5.4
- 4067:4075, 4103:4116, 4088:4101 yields 0.17 A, 5.54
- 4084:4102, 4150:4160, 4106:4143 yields -2.80 A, 4.92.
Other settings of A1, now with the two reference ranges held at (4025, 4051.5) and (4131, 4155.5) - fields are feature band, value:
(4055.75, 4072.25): -0.05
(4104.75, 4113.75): -1.71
